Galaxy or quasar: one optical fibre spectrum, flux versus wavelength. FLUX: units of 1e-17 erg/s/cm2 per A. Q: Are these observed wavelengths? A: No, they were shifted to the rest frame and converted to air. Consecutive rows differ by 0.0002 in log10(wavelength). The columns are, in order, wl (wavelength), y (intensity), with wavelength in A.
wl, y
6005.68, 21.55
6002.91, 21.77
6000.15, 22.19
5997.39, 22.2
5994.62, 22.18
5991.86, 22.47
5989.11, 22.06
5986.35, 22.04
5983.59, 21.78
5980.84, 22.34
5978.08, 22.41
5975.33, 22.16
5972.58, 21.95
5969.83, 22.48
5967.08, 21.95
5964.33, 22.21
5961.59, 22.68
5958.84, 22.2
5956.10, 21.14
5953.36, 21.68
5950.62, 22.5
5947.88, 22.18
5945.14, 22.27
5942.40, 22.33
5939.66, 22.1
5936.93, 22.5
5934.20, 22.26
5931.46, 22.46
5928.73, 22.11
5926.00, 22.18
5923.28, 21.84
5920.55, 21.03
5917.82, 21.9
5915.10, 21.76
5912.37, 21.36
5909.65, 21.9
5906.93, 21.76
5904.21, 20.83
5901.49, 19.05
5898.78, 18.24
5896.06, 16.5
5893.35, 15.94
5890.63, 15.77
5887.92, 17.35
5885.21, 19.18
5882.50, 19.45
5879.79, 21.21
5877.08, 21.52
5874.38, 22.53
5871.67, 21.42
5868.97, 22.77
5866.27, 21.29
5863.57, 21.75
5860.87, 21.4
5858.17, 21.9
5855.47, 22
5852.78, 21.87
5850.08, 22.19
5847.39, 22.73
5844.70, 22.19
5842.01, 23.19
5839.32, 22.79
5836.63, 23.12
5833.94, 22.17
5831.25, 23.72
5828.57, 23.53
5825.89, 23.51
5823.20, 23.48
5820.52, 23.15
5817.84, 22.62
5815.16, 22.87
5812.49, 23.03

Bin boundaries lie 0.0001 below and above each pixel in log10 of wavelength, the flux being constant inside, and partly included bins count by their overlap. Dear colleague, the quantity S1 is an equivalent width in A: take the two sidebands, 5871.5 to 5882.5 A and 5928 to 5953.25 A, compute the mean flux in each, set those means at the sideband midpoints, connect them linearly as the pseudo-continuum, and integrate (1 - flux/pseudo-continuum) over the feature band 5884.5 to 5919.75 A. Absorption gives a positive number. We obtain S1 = 3.86 A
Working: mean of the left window 21.4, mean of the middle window 19.4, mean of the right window 22.3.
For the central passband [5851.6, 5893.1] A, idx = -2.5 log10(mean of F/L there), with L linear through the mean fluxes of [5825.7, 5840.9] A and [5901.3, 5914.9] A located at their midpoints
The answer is 0.08 mag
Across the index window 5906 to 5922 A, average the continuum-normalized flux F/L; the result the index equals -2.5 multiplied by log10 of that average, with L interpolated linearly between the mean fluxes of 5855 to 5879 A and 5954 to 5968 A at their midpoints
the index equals 0.02 mag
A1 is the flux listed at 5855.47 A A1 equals 22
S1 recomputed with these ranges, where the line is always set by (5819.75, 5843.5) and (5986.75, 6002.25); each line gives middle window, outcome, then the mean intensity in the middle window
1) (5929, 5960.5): 0.5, 22.1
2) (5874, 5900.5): 4.9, 18.6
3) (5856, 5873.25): 0.9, 21.8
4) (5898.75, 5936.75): 2.0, 21.5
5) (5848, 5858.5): 0.5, 22.1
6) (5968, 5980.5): 0.0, 22.2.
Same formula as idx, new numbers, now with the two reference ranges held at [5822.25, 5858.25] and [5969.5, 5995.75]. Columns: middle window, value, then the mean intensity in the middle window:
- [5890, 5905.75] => 0.25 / 17.9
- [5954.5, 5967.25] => 0.01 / 22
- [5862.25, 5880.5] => 0.04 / 21.8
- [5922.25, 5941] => 0.01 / 22.2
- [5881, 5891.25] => 0.24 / 18.1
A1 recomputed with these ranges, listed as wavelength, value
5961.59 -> 22.68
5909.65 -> 21.9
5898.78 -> 18.24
